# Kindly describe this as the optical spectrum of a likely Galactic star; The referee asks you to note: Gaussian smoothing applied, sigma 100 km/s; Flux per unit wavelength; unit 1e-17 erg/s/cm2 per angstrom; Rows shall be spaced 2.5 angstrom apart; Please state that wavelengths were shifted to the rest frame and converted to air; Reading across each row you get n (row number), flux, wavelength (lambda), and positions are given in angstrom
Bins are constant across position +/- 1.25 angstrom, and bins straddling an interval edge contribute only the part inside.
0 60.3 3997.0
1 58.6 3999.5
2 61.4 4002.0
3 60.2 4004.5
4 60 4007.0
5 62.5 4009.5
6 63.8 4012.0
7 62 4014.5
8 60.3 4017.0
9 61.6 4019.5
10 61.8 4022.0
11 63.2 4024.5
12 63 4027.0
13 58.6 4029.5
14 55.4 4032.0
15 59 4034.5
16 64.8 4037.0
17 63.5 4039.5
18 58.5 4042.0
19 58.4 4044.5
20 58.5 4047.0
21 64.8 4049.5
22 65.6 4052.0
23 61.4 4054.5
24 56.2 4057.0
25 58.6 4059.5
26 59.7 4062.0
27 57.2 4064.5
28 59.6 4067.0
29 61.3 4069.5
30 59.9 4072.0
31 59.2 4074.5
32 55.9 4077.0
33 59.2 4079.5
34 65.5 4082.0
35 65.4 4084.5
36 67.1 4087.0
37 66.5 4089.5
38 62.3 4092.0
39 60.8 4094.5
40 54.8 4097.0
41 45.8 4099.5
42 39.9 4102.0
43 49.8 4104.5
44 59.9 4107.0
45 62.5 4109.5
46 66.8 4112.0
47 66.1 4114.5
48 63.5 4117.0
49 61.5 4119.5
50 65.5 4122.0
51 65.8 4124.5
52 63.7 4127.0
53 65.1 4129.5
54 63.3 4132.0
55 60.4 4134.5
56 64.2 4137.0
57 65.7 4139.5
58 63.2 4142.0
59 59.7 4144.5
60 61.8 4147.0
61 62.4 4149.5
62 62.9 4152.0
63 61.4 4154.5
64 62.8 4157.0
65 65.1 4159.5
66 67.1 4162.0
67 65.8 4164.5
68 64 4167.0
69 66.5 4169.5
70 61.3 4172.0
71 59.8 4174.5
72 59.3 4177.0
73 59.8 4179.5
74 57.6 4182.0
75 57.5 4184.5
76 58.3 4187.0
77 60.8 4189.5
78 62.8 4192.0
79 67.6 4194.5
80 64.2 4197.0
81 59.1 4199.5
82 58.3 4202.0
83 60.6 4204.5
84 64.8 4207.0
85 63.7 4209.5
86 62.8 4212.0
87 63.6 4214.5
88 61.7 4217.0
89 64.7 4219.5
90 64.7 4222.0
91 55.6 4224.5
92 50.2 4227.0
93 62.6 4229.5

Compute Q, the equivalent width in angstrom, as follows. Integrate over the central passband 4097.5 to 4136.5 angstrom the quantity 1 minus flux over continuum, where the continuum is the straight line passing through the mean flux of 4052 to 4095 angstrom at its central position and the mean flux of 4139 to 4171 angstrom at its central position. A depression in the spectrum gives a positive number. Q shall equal 1.6 angstrom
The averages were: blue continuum 61.1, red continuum 63.7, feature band 60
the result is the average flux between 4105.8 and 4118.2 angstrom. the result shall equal 63.8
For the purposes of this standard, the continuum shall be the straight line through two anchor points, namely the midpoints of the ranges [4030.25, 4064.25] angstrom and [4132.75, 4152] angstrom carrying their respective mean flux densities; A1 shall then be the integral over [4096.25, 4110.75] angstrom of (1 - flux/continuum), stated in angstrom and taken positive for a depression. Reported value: 2.3 angstrom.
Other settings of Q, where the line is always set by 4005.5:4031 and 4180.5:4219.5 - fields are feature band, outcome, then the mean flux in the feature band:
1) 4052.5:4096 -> 0.5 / 61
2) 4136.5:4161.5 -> -0.6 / 63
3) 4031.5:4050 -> 0.4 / 60.4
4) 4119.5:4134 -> -0.6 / 64.2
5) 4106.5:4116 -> -0.4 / 64.1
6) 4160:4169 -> -0.6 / 65.7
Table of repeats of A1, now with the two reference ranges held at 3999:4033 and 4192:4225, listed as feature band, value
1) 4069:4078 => 0.36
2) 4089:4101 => 0.88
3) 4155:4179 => -0.43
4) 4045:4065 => 0.33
